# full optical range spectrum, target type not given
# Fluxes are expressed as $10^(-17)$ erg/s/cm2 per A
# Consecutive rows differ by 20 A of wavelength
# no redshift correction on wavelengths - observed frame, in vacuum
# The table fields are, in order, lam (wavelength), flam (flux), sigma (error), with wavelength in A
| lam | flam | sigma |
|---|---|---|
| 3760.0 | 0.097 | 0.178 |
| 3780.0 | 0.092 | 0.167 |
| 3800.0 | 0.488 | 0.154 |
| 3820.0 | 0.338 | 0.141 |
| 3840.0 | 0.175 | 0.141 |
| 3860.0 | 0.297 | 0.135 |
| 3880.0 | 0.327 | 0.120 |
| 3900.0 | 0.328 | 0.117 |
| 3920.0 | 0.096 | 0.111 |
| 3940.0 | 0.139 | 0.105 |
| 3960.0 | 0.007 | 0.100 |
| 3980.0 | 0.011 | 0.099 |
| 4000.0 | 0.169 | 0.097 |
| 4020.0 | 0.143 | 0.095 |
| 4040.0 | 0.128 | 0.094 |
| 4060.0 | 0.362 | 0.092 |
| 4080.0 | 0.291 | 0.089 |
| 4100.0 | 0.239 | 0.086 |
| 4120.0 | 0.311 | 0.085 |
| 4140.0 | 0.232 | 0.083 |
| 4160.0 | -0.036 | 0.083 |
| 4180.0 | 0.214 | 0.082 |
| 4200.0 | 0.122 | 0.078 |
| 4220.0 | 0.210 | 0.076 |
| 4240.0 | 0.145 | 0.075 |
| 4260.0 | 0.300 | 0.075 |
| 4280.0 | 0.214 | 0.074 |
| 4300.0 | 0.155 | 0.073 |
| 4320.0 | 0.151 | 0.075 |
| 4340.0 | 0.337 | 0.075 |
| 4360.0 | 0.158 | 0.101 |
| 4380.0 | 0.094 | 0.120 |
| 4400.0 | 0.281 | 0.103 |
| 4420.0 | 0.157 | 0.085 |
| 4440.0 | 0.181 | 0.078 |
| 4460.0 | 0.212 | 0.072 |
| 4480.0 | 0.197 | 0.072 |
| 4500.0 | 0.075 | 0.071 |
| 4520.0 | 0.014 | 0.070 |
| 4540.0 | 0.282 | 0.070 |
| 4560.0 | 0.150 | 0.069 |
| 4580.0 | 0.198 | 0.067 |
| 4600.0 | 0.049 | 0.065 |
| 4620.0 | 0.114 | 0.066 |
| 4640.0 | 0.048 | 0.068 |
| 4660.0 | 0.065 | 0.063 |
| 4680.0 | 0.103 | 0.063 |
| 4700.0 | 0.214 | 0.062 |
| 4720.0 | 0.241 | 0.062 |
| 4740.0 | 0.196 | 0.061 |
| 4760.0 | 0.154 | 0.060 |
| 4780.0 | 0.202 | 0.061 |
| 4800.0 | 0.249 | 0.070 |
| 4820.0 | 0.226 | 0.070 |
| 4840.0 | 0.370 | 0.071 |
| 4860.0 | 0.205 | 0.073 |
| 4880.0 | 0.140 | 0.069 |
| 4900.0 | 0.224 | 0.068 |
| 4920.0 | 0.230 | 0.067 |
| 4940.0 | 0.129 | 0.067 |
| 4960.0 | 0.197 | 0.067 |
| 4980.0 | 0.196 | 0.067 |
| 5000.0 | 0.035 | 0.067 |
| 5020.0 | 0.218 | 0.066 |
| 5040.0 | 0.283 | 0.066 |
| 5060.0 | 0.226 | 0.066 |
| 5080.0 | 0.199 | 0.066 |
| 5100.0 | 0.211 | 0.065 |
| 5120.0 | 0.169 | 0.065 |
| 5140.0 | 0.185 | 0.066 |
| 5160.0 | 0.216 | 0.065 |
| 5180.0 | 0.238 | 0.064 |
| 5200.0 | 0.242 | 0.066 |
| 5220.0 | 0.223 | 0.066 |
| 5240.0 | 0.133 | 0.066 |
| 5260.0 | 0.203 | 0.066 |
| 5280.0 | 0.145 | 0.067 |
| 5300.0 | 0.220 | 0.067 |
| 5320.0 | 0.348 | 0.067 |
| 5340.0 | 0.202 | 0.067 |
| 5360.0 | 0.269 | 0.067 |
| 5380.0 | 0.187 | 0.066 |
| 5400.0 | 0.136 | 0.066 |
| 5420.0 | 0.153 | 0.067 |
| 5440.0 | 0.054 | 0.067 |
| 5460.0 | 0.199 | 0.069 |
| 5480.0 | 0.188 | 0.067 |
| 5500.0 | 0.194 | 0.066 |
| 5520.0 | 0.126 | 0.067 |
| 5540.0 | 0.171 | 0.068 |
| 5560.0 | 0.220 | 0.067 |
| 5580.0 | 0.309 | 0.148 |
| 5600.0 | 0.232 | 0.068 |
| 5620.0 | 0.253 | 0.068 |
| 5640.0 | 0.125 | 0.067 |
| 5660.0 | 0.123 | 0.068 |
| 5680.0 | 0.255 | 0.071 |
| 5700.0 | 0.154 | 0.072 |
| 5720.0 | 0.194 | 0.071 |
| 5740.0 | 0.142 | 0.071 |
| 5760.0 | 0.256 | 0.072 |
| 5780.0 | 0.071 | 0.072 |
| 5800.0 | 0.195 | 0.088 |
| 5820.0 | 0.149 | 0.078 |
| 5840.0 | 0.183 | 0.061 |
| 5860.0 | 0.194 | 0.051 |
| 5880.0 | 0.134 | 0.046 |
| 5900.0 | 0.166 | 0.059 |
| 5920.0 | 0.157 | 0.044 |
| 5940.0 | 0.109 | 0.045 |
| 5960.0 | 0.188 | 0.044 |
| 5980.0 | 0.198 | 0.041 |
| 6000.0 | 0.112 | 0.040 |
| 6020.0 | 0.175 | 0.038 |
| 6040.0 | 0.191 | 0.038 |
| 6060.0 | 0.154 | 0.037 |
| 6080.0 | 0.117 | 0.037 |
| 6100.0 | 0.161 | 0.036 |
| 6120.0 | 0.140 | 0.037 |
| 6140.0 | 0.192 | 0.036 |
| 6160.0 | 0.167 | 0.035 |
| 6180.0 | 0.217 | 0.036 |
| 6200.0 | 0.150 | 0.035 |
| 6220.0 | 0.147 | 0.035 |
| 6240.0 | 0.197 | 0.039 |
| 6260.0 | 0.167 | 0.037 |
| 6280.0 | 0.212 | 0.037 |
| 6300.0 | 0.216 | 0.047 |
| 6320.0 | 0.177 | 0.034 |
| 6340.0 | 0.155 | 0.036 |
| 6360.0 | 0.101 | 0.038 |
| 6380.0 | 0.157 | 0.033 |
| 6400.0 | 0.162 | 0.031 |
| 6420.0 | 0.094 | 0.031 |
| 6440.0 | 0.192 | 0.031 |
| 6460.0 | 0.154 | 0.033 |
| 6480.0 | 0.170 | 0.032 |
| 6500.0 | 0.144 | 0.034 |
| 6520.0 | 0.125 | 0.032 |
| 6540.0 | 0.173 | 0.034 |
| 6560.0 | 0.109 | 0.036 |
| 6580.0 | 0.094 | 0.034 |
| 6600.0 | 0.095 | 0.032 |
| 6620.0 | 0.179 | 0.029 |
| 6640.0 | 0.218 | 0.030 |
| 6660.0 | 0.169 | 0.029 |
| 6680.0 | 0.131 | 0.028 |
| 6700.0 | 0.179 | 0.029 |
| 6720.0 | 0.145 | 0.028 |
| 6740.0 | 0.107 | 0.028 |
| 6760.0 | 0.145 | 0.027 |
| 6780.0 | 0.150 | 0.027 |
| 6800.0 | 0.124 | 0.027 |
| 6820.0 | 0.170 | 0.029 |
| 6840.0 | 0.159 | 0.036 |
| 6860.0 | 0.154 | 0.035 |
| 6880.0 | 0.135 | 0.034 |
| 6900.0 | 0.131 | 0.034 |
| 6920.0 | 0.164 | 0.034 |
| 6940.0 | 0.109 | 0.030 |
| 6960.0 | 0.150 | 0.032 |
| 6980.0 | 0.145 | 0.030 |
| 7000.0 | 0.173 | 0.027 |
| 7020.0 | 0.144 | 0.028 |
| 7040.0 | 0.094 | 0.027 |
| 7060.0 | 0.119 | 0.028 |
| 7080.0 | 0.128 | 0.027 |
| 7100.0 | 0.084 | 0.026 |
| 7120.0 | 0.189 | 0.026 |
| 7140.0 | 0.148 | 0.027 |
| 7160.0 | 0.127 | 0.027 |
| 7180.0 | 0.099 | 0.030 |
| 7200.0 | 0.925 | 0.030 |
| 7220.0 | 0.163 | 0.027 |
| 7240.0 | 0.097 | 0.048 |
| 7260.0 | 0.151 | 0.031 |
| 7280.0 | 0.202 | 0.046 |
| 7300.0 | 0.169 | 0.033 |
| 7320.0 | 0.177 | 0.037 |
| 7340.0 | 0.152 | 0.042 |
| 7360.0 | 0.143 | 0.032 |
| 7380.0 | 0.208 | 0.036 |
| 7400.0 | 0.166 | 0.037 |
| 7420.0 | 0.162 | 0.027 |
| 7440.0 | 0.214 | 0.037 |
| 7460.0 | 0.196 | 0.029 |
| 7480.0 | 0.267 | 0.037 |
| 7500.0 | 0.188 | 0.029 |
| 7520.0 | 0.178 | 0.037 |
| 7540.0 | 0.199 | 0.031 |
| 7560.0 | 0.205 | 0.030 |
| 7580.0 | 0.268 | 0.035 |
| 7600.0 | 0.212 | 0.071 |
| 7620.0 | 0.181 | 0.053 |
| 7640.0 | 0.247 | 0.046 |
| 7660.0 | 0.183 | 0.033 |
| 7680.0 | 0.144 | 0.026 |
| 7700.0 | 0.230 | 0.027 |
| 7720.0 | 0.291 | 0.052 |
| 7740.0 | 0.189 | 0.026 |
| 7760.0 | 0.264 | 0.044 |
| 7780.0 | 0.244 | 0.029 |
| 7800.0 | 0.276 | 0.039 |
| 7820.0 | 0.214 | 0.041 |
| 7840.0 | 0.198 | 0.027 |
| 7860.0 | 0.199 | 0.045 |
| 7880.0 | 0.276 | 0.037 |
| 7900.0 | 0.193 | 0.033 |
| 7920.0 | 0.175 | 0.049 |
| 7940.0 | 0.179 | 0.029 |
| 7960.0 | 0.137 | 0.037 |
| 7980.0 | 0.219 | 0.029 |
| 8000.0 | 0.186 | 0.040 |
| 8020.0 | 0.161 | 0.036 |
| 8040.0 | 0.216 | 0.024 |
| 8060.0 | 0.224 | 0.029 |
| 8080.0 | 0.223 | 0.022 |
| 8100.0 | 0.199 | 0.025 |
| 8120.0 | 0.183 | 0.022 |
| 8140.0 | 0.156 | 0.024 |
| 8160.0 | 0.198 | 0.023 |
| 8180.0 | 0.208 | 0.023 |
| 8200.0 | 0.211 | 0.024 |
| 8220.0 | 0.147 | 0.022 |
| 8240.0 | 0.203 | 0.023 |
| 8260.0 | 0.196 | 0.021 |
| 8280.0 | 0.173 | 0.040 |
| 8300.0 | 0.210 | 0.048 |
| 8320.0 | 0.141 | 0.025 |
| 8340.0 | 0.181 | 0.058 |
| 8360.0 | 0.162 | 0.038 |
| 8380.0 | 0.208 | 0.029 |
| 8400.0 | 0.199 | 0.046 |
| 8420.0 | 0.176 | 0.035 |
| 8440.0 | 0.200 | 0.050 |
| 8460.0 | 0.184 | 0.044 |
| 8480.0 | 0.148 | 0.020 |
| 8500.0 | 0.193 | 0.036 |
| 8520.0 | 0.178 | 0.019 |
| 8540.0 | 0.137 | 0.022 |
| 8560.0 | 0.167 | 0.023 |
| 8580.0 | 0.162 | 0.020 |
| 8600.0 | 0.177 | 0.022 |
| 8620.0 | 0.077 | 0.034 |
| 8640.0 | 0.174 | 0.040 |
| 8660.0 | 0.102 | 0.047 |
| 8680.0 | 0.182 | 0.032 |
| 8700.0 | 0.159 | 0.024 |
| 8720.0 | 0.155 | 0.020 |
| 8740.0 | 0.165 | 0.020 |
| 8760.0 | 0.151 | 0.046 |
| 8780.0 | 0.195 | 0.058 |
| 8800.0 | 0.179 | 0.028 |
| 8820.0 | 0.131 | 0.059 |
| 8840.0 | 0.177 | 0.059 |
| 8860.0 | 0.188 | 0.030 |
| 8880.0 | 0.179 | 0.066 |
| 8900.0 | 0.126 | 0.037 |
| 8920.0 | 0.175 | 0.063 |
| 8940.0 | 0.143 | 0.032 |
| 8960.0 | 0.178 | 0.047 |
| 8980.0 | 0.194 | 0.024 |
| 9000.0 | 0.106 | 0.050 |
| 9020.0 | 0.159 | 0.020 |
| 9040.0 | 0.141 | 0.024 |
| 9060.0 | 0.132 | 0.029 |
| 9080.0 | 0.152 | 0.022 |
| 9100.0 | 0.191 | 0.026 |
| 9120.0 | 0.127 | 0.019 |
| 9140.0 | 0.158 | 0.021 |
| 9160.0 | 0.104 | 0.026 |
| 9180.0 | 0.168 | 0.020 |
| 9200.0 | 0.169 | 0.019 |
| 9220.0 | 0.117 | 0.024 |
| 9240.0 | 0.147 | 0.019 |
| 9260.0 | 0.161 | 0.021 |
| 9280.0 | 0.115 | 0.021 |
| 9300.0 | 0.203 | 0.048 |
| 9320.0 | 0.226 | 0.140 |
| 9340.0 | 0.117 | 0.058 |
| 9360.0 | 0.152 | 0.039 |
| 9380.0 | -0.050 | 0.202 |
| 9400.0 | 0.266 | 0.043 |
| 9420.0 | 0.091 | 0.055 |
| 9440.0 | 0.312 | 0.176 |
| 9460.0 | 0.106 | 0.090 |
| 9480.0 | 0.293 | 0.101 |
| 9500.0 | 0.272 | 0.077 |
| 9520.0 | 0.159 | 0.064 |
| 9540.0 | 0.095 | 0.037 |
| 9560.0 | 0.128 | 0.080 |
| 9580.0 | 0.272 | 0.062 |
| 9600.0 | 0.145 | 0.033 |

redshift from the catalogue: 0.93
